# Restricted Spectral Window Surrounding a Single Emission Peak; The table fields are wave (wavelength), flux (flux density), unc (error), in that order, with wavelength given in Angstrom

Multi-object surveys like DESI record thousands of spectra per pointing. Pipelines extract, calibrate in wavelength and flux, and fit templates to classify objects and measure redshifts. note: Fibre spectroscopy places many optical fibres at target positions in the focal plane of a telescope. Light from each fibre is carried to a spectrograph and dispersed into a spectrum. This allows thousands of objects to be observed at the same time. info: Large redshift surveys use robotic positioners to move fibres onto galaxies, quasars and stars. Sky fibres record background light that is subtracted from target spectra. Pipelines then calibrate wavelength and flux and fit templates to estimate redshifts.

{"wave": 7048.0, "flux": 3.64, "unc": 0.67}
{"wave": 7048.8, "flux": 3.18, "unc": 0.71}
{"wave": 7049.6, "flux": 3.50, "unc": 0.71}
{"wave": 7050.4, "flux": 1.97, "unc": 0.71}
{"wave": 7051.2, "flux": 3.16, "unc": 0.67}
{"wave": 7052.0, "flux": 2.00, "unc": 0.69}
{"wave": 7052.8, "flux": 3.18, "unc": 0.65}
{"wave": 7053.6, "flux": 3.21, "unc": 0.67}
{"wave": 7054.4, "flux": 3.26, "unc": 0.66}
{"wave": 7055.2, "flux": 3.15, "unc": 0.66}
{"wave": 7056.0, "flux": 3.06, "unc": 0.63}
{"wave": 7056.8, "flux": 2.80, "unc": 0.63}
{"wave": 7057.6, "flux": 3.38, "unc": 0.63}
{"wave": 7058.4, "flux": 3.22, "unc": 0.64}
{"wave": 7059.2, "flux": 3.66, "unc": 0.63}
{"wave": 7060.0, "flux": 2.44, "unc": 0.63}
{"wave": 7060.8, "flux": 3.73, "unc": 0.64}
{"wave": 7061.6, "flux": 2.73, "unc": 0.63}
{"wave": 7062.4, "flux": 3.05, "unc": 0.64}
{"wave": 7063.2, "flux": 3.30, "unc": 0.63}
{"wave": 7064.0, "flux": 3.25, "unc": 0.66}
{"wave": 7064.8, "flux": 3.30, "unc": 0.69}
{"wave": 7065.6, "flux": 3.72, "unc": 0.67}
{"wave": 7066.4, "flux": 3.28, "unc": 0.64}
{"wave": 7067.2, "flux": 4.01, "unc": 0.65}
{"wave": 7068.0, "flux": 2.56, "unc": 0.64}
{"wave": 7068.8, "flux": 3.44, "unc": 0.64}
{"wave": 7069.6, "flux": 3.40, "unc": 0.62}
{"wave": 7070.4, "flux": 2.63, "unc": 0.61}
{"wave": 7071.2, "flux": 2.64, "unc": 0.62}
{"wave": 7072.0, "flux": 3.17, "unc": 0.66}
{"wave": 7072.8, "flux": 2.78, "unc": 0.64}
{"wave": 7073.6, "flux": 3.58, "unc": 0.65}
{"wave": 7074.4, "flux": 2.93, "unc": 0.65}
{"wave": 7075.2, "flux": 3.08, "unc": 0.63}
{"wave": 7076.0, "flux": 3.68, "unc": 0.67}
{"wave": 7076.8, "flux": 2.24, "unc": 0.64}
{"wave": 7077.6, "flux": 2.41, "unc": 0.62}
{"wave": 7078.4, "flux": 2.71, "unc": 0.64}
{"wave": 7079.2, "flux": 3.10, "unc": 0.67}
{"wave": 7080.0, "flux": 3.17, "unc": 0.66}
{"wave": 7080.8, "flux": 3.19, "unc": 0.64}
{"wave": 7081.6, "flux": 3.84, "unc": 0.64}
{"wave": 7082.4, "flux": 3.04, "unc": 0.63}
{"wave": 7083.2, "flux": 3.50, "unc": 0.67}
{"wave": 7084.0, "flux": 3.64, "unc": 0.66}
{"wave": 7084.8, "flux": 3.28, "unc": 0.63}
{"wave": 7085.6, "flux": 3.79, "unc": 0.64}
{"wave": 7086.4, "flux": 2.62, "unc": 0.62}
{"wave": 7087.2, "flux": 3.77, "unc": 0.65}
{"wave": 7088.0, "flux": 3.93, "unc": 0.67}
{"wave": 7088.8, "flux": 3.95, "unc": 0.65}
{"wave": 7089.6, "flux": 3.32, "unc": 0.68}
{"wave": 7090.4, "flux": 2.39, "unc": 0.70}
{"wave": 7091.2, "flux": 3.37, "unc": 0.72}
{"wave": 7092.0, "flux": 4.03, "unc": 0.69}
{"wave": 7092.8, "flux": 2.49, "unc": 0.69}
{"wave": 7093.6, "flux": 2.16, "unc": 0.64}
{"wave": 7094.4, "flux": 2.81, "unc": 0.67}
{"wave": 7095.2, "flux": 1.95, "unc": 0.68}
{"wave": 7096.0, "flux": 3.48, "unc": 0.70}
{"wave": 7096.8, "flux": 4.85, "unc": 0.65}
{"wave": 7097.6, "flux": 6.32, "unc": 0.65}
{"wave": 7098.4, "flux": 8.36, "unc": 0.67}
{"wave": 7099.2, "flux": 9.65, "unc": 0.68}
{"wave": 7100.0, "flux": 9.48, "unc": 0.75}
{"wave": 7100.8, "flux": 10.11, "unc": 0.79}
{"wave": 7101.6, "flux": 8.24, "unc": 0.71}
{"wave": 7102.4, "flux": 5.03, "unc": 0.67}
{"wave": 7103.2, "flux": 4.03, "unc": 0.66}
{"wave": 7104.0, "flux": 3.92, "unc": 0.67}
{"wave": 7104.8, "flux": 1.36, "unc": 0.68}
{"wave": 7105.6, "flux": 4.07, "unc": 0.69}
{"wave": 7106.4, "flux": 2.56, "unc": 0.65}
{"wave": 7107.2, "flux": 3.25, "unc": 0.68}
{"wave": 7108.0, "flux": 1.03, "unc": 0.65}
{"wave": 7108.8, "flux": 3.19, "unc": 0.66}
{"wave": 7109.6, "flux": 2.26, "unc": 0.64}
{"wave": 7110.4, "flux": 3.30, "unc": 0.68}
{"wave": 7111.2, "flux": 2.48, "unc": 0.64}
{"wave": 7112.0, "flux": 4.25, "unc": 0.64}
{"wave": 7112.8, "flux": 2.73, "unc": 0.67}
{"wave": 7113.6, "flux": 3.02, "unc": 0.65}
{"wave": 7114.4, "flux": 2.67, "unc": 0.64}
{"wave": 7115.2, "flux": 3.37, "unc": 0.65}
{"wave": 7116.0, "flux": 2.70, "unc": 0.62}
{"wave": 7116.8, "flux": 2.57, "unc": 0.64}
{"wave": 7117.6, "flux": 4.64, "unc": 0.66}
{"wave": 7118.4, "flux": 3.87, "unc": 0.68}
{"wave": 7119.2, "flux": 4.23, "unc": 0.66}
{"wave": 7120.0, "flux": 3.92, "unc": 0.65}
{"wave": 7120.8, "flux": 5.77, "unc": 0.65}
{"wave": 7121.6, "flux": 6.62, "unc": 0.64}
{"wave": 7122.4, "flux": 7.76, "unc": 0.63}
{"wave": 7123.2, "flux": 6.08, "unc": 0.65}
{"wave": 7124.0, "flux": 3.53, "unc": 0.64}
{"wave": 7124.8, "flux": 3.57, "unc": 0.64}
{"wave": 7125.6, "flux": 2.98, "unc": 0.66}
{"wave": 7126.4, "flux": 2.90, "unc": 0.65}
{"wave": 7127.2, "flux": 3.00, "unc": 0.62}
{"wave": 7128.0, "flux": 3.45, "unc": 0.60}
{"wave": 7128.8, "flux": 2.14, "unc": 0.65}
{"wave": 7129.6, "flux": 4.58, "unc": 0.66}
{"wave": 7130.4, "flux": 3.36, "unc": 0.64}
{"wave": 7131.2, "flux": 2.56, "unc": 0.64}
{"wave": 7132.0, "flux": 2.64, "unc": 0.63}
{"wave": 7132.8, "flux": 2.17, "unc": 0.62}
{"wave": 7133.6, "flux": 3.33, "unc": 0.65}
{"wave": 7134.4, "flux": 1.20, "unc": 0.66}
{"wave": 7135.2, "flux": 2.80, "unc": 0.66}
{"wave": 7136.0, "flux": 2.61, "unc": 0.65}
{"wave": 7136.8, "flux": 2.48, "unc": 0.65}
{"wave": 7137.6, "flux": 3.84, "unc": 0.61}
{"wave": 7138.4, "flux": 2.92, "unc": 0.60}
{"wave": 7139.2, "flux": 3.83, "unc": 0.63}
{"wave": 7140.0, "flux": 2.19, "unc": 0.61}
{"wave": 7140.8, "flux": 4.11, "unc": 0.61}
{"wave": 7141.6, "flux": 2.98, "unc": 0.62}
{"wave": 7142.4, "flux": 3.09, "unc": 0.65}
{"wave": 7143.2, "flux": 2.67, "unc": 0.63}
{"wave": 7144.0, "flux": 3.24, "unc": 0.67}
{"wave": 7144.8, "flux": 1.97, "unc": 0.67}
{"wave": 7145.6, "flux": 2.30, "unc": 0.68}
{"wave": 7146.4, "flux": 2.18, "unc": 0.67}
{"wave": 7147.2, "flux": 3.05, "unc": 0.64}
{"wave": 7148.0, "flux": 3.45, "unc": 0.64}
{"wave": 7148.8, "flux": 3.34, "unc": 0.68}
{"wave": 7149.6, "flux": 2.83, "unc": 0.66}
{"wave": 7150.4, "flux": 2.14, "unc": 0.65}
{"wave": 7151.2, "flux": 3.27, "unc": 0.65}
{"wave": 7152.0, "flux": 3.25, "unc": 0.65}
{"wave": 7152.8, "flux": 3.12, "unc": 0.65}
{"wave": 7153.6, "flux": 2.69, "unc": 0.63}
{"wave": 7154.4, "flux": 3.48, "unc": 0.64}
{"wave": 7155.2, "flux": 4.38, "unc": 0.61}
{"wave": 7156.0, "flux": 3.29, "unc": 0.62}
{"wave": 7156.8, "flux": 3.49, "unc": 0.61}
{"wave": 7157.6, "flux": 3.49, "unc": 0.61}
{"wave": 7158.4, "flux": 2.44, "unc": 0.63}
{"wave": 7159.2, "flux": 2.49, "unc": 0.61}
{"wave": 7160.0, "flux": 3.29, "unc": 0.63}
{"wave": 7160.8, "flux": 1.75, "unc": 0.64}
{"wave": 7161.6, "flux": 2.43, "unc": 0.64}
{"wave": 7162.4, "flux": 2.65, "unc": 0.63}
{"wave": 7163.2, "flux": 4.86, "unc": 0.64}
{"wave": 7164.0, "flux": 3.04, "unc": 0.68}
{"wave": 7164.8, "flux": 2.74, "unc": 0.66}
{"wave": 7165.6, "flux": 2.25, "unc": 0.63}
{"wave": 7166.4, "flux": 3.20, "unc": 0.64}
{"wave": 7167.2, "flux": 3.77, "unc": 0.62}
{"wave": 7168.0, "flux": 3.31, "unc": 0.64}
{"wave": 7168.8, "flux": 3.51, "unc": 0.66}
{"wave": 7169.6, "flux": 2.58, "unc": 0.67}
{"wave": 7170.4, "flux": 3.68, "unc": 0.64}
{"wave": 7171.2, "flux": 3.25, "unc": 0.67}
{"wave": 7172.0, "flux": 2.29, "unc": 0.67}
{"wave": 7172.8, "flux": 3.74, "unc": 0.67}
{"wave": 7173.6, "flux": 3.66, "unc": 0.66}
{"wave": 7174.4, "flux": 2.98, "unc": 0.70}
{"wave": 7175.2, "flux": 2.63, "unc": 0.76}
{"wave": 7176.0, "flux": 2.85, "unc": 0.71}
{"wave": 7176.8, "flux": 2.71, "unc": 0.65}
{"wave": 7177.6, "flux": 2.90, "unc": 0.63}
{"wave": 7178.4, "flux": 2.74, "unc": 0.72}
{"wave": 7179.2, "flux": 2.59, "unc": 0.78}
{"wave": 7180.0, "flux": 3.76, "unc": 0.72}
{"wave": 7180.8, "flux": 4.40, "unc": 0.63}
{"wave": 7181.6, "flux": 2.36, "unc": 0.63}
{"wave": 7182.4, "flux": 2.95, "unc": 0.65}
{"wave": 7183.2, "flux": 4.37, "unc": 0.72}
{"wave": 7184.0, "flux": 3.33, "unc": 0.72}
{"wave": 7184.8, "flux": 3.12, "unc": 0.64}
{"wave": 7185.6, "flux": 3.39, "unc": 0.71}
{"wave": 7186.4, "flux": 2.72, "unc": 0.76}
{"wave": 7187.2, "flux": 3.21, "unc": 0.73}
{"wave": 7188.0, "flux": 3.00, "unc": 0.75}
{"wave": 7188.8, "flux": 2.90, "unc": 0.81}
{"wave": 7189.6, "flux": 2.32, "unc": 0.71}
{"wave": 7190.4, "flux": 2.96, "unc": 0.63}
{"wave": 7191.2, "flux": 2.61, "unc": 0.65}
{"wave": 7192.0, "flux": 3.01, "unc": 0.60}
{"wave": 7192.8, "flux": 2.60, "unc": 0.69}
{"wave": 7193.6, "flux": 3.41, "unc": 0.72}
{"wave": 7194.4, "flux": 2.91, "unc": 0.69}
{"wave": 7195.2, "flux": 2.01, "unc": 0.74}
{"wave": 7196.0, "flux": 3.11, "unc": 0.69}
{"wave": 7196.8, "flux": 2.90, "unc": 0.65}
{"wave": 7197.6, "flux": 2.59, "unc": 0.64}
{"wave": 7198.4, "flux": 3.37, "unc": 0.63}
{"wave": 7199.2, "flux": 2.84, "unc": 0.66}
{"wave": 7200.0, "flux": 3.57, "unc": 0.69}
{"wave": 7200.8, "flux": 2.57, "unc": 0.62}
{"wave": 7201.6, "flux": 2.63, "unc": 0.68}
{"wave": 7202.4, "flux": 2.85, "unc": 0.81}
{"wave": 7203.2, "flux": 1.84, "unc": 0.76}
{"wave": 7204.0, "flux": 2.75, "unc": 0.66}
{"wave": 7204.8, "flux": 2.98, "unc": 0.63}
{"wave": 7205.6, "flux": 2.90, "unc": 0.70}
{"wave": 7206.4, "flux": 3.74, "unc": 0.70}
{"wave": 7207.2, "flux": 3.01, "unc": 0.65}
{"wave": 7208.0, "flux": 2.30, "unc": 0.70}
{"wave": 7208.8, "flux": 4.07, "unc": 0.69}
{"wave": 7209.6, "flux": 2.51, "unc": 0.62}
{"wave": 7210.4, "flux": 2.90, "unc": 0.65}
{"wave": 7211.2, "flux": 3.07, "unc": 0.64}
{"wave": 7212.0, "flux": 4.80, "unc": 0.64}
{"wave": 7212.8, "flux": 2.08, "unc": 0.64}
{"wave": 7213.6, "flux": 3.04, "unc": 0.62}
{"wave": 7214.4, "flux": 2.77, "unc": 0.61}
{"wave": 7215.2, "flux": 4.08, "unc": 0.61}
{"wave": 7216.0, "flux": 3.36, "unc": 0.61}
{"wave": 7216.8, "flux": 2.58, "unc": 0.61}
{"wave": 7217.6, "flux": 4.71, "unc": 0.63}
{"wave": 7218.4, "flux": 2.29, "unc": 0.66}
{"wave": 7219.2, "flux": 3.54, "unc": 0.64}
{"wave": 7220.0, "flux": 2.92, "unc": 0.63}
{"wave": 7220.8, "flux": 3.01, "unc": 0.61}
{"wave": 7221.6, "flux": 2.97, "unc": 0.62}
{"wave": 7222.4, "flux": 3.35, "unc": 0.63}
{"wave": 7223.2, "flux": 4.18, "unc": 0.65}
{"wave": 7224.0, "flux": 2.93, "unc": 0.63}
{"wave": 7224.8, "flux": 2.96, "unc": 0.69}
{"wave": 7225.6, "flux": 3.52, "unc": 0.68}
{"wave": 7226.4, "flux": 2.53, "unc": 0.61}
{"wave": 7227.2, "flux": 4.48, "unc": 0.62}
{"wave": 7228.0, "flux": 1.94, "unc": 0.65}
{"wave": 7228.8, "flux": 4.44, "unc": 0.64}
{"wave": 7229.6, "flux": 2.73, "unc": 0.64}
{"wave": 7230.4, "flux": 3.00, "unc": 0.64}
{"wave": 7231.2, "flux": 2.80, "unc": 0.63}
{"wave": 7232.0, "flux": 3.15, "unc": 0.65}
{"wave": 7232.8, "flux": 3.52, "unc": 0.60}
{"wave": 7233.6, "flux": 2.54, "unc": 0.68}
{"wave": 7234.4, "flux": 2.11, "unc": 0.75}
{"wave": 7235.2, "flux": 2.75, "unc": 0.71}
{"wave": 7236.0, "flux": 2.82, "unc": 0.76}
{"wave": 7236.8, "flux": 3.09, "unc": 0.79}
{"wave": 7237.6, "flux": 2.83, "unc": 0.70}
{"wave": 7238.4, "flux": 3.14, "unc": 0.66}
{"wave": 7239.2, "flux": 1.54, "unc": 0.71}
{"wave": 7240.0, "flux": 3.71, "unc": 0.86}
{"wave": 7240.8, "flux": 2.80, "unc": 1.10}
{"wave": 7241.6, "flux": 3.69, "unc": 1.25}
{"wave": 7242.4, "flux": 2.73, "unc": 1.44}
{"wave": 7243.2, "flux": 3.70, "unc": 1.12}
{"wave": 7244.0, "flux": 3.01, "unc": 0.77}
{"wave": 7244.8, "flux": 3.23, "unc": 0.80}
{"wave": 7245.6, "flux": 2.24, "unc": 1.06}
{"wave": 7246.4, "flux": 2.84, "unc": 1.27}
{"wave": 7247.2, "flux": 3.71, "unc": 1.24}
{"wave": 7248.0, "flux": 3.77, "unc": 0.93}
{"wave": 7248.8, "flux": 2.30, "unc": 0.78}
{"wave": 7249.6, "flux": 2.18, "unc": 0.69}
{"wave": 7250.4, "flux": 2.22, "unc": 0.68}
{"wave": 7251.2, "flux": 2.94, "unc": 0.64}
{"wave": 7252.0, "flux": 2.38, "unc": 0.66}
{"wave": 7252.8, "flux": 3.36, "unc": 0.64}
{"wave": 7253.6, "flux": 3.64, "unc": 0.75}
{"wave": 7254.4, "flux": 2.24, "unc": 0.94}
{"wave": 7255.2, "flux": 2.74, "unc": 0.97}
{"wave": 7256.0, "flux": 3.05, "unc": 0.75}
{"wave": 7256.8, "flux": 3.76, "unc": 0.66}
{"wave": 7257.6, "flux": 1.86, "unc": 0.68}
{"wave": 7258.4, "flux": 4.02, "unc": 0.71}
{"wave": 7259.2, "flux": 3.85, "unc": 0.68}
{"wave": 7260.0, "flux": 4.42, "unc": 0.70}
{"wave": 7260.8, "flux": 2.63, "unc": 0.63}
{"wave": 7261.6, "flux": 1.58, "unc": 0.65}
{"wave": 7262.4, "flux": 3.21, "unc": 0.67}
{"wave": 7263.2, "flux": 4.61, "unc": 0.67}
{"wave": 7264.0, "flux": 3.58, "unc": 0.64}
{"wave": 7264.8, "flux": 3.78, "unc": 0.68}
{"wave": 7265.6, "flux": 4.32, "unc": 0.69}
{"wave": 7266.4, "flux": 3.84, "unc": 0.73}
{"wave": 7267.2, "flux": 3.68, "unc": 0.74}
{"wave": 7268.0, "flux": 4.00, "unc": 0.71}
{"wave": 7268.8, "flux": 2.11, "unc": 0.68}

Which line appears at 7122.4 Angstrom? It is [N II]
